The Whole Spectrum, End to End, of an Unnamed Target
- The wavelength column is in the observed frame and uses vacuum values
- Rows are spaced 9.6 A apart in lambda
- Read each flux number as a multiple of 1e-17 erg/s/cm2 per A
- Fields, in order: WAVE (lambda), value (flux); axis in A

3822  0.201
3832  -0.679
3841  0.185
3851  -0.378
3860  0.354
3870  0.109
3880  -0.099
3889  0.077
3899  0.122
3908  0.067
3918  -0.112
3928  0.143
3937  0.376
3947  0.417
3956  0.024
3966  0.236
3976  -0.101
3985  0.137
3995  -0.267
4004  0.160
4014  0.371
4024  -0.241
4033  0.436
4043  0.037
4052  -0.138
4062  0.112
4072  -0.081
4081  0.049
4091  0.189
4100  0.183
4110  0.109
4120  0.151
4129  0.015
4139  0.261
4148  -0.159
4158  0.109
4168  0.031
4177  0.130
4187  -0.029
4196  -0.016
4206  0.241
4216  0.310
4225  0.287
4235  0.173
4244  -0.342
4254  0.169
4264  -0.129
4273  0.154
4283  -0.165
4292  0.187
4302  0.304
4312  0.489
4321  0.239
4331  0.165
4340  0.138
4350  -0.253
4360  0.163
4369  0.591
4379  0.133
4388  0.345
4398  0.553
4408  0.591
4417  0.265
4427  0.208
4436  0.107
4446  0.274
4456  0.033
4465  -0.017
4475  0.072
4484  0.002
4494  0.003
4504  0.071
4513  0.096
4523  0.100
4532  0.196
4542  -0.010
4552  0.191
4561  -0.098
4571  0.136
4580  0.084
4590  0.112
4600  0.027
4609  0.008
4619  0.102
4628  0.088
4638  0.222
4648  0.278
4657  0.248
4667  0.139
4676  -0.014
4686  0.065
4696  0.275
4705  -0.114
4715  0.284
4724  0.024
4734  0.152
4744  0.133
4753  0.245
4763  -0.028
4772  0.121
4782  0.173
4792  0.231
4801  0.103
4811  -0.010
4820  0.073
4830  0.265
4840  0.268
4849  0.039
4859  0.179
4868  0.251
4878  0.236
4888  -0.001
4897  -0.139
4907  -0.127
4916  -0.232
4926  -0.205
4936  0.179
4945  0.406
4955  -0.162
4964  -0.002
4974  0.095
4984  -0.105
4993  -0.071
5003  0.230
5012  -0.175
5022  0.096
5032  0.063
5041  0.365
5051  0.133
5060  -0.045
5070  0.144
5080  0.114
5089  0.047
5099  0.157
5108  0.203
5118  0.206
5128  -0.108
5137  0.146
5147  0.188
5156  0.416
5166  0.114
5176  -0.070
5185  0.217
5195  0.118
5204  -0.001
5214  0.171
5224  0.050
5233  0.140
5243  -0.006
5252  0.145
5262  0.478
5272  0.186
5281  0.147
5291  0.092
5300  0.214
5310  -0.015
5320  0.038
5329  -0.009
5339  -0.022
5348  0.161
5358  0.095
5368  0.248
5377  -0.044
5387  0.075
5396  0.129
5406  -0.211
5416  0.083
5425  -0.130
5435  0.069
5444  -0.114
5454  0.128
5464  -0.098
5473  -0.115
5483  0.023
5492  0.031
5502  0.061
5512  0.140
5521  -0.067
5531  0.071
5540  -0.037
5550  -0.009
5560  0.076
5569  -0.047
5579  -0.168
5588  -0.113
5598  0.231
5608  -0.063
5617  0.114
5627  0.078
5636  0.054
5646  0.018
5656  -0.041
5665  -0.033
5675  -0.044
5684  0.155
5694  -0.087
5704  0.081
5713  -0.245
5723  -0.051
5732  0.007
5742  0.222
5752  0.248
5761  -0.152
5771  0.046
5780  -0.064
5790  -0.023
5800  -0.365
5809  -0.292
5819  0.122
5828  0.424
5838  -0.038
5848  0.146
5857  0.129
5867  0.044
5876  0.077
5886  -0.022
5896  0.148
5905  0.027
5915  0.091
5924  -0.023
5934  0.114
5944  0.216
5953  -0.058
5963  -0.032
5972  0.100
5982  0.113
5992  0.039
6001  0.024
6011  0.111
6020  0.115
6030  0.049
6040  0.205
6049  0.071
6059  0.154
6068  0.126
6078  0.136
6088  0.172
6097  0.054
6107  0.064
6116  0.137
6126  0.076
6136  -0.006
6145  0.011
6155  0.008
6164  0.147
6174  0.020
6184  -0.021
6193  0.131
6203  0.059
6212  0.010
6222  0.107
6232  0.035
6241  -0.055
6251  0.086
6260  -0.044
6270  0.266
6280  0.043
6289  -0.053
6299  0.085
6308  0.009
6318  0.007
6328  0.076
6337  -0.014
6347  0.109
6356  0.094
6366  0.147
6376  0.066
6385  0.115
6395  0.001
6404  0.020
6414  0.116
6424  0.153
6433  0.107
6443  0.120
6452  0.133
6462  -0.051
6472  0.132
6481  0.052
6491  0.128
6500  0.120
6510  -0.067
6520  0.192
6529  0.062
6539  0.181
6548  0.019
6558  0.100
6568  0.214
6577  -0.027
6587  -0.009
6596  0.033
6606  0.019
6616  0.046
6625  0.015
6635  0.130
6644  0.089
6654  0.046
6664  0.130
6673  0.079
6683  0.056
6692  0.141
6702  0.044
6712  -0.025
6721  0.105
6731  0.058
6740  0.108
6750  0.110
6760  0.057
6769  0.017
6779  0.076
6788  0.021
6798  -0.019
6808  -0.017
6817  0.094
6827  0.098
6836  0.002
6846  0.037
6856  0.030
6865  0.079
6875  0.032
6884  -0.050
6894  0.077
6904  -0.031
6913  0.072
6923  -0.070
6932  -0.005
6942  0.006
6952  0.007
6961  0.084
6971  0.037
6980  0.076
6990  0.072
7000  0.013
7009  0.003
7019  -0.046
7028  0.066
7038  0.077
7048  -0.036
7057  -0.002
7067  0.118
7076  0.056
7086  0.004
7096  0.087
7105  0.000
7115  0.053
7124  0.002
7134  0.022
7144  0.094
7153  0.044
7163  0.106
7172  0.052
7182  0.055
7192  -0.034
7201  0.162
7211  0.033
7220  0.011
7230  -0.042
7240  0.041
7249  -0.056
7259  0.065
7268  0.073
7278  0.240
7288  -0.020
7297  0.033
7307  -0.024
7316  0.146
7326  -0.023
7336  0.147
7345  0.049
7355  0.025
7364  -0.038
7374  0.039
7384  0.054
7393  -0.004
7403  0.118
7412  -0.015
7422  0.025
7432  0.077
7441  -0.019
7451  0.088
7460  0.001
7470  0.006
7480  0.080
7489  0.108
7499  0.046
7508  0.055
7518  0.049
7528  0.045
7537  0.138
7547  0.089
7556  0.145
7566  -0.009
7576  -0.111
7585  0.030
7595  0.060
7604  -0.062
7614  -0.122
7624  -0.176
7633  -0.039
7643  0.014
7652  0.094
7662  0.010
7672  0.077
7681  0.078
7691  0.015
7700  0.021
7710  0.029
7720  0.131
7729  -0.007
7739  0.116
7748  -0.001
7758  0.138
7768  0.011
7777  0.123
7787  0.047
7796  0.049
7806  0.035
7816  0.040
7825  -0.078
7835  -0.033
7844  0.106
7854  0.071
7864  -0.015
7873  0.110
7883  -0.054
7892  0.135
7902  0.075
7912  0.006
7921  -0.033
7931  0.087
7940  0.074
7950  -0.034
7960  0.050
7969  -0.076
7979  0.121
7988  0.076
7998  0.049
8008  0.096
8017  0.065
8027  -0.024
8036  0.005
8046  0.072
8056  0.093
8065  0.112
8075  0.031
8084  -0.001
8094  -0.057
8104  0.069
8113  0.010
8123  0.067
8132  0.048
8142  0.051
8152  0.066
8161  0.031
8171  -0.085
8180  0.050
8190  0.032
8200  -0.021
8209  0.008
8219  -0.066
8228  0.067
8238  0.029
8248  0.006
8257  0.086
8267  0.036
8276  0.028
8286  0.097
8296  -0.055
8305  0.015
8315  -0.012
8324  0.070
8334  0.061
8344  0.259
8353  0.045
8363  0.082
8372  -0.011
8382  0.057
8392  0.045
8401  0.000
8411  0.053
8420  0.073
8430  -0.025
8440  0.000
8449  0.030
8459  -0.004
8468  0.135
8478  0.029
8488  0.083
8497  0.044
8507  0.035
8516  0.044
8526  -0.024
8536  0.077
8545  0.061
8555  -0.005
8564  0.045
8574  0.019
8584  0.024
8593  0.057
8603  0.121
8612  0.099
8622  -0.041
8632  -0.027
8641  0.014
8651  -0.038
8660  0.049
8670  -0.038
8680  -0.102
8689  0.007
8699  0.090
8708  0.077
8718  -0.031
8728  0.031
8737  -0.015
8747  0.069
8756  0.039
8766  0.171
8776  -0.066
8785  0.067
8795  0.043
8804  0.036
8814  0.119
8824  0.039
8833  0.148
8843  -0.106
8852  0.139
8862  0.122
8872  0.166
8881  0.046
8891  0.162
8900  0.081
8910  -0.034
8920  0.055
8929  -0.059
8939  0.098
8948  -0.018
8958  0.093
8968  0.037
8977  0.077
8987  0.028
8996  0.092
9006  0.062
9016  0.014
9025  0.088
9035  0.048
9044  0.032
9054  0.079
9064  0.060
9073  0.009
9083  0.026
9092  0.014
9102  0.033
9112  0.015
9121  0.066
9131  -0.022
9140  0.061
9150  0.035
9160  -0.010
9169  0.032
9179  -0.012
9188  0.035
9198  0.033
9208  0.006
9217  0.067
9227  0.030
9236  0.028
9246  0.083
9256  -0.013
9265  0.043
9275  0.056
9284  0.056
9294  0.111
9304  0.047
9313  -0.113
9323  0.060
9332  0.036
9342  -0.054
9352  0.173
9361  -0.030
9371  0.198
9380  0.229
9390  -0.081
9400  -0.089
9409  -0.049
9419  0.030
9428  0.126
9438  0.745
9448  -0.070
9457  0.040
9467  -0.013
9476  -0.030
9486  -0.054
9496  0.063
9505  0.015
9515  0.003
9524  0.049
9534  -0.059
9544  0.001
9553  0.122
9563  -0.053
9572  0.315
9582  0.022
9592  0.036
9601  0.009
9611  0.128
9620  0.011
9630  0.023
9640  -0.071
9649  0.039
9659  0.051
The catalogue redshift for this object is 0.07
